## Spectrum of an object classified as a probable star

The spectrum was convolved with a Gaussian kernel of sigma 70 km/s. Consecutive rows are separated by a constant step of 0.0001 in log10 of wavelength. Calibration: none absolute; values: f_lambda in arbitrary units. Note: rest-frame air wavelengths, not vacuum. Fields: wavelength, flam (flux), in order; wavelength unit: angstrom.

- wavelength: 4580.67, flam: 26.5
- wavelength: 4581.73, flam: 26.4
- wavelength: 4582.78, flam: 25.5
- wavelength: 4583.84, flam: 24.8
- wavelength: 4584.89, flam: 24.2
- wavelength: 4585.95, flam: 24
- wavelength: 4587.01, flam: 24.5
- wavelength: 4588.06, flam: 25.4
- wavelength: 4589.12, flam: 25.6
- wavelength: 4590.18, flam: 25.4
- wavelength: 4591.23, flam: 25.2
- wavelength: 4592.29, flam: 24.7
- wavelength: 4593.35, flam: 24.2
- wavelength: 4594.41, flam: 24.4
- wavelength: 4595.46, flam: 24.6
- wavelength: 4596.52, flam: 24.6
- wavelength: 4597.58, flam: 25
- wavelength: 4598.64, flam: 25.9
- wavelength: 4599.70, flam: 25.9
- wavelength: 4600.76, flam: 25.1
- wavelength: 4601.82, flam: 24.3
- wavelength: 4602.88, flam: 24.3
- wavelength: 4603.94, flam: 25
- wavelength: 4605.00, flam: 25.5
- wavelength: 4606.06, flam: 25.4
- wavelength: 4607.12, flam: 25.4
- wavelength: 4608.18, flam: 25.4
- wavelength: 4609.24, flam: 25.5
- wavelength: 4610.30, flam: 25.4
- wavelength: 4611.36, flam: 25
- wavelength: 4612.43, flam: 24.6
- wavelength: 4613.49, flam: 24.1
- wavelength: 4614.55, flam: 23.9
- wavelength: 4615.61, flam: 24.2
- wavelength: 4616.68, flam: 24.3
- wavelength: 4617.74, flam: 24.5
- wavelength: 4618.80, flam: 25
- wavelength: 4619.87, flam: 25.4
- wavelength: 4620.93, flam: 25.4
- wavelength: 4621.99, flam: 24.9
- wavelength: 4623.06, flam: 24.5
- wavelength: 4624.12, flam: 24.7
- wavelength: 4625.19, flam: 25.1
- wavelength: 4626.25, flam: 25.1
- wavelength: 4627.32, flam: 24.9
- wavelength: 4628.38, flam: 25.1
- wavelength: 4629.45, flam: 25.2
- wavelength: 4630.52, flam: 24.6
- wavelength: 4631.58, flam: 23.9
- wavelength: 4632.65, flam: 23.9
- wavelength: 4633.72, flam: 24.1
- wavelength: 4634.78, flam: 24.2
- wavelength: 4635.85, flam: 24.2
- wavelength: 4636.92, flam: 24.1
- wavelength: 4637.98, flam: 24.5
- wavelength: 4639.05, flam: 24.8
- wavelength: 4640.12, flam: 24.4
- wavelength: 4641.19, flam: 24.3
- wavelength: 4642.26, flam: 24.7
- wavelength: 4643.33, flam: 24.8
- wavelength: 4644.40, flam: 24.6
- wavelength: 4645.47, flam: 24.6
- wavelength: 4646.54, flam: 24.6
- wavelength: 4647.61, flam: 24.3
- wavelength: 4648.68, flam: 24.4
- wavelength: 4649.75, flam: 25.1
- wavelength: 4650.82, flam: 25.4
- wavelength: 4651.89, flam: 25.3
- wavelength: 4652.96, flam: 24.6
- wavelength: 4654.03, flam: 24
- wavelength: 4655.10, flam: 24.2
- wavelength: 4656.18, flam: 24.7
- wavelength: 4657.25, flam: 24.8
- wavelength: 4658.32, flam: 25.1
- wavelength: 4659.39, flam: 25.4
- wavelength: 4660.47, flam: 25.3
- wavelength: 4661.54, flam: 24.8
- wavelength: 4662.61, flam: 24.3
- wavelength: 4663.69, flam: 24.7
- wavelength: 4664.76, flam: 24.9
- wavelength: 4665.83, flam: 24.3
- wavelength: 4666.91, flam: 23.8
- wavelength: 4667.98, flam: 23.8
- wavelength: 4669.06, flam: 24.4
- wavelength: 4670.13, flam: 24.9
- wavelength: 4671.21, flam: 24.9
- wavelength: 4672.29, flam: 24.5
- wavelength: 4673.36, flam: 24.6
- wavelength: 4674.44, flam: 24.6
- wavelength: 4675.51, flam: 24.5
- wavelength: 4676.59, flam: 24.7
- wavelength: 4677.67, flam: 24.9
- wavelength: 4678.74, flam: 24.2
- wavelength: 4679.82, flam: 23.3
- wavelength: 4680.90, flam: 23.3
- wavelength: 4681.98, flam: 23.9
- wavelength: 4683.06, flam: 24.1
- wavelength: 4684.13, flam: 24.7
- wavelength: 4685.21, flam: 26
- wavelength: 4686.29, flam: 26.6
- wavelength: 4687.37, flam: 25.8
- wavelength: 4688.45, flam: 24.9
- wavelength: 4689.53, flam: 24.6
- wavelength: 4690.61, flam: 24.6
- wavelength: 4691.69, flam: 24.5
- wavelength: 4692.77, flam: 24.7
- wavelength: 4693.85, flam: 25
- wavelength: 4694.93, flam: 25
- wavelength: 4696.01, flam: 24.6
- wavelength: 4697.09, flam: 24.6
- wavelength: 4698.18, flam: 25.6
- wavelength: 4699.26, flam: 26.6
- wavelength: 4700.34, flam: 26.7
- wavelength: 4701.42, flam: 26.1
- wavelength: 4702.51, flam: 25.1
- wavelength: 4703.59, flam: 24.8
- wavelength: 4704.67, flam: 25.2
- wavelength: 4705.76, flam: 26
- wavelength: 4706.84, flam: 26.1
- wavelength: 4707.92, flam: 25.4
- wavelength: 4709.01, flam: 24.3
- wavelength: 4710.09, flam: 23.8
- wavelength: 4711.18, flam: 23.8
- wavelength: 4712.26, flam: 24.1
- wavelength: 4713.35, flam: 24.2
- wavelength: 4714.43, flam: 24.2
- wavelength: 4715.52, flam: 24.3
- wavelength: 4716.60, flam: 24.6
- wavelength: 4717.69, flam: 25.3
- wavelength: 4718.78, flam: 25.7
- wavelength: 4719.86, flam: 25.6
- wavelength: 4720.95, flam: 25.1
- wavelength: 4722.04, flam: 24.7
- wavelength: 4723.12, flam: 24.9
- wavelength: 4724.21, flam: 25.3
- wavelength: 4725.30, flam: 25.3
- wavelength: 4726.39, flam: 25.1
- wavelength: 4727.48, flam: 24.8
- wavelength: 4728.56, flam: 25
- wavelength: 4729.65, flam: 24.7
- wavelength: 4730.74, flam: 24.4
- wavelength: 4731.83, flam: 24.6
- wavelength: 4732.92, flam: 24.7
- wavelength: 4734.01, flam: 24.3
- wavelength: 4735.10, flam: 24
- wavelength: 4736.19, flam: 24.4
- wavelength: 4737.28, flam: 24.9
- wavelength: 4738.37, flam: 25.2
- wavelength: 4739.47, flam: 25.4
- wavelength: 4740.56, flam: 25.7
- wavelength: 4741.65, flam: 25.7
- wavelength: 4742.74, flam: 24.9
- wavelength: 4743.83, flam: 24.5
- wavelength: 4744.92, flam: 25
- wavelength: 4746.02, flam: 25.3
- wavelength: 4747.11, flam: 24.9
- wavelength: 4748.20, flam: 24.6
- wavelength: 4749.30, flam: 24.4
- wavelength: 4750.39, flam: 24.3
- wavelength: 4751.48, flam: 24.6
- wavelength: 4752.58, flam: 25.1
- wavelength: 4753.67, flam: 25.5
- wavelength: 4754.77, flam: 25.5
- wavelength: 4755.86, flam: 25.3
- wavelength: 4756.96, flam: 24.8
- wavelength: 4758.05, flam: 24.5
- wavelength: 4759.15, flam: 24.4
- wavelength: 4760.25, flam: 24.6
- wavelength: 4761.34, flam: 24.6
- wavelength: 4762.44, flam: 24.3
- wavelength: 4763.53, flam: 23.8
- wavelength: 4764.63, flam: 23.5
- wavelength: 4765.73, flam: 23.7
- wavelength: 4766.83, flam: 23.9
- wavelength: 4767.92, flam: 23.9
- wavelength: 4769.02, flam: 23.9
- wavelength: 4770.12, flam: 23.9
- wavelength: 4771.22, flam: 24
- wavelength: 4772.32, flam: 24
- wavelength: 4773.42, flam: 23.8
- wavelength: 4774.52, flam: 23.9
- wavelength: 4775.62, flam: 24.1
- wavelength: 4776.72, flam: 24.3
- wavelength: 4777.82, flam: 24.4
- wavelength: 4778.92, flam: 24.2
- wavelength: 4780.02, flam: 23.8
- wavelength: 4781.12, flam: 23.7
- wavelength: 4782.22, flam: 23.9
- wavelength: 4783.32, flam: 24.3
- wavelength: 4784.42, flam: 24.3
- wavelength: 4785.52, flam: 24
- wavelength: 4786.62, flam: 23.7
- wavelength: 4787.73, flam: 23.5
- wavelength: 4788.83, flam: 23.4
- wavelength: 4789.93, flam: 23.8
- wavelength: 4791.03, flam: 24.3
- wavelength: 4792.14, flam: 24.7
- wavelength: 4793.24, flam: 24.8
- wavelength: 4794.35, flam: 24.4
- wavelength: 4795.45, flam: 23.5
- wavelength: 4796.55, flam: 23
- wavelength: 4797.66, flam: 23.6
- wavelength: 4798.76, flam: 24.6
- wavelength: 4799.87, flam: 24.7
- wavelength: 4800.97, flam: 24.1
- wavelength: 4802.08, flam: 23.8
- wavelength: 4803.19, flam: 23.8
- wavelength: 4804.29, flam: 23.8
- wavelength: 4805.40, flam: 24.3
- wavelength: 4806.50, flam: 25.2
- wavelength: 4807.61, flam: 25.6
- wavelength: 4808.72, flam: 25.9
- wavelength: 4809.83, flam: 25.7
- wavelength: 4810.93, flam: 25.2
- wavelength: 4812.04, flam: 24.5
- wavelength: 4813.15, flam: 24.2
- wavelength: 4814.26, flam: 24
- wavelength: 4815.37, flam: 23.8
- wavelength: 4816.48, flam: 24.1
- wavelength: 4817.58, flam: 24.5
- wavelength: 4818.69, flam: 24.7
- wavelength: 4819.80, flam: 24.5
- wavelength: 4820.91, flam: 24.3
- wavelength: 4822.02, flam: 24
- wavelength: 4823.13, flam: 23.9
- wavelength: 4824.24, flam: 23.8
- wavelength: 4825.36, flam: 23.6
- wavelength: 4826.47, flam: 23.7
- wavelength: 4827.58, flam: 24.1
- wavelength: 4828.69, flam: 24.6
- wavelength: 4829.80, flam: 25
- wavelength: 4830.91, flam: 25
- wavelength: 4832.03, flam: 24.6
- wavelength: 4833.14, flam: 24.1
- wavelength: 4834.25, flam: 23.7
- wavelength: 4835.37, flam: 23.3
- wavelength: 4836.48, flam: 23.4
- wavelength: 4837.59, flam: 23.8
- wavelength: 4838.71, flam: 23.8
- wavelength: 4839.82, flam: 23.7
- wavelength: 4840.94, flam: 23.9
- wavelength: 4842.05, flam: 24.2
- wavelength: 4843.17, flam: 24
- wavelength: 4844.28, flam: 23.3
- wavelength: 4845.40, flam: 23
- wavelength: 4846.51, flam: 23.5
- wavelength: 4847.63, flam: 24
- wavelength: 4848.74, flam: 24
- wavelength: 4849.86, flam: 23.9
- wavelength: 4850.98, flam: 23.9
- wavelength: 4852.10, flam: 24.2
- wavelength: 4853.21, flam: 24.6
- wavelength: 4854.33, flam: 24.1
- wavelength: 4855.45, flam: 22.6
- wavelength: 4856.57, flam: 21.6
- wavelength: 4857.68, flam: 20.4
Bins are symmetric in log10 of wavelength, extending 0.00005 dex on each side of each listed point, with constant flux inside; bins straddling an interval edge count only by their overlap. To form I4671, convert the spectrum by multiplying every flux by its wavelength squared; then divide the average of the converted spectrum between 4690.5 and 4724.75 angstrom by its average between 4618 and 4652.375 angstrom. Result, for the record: 1.05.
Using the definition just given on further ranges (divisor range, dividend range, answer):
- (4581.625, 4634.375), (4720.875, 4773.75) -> 1.05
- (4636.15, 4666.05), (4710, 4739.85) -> 1.03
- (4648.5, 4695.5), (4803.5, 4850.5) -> 1.05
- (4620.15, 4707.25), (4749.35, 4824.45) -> 1.03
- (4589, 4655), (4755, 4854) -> 1.05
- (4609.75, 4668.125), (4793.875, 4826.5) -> 1.06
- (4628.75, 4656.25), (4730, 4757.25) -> 1.06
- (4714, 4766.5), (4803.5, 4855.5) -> 1.01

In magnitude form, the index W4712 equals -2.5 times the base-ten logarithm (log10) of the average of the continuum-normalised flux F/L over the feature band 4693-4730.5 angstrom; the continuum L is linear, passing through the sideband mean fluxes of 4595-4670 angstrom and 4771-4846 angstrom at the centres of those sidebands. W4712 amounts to -0.025 mag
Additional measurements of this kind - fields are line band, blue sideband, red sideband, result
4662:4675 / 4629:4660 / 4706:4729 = 0.01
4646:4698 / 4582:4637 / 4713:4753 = 0.01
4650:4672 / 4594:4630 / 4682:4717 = 0.01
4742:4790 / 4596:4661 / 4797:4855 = 0.00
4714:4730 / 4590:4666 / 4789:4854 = -0.02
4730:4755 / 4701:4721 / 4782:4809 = -0.01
